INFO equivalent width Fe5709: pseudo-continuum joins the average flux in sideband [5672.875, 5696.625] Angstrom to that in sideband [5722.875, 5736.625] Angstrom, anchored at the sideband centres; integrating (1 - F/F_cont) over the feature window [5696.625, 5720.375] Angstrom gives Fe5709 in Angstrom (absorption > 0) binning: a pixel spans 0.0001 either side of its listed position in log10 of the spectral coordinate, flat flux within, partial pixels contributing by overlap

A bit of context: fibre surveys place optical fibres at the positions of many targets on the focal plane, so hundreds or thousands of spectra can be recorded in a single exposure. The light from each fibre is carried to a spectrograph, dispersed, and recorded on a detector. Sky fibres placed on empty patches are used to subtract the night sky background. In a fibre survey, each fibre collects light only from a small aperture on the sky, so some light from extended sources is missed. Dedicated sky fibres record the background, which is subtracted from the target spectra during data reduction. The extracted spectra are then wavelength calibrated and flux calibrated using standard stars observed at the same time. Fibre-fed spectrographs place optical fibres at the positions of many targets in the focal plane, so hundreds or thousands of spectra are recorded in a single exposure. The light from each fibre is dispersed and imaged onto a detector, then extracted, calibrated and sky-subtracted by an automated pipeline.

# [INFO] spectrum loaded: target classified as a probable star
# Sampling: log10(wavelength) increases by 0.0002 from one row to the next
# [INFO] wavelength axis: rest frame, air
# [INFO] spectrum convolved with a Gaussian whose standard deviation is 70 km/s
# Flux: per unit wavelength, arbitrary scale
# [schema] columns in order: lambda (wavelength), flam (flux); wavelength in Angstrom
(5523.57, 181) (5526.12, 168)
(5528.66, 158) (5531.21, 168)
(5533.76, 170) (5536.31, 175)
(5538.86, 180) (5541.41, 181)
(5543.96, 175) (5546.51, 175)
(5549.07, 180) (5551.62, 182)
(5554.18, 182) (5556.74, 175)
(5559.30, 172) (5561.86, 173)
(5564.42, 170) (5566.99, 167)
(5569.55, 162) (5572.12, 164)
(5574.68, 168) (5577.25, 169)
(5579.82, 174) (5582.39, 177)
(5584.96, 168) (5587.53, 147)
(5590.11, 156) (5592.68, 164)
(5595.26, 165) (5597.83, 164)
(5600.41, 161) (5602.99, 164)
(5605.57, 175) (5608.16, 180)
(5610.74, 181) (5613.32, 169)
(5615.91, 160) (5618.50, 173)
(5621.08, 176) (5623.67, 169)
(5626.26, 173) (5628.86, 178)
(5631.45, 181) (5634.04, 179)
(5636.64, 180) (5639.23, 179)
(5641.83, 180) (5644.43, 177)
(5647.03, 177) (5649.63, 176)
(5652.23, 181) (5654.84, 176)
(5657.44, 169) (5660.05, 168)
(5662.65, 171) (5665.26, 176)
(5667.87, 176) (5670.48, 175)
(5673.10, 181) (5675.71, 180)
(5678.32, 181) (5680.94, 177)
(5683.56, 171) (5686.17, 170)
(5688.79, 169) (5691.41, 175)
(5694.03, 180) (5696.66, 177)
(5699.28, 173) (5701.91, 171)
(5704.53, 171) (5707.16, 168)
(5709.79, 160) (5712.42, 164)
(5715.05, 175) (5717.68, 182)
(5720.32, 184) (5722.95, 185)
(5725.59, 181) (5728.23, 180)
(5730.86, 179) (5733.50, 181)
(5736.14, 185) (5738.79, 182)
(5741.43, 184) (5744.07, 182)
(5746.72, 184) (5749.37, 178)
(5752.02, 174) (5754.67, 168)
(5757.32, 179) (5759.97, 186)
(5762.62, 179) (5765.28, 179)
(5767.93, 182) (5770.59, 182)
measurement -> 0.95 Angstrom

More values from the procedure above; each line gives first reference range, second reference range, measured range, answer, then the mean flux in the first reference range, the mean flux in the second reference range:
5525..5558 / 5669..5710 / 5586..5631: 1.6 Angstrom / 175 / 174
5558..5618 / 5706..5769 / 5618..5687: -1.5 Angstrom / 167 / 178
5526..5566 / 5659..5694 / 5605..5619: 0.1 Angstrom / 174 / 175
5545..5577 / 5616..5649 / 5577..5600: 1.2 Angstrom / 172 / 176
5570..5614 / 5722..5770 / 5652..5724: 0.5 Angstrom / 167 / 180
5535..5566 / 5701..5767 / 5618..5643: 0.0 Angstrom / 177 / 178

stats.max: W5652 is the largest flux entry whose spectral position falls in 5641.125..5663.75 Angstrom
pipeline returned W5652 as 181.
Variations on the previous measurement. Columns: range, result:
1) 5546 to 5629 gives 182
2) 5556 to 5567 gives 175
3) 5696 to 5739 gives 185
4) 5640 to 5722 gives 184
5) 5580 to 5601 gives 177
